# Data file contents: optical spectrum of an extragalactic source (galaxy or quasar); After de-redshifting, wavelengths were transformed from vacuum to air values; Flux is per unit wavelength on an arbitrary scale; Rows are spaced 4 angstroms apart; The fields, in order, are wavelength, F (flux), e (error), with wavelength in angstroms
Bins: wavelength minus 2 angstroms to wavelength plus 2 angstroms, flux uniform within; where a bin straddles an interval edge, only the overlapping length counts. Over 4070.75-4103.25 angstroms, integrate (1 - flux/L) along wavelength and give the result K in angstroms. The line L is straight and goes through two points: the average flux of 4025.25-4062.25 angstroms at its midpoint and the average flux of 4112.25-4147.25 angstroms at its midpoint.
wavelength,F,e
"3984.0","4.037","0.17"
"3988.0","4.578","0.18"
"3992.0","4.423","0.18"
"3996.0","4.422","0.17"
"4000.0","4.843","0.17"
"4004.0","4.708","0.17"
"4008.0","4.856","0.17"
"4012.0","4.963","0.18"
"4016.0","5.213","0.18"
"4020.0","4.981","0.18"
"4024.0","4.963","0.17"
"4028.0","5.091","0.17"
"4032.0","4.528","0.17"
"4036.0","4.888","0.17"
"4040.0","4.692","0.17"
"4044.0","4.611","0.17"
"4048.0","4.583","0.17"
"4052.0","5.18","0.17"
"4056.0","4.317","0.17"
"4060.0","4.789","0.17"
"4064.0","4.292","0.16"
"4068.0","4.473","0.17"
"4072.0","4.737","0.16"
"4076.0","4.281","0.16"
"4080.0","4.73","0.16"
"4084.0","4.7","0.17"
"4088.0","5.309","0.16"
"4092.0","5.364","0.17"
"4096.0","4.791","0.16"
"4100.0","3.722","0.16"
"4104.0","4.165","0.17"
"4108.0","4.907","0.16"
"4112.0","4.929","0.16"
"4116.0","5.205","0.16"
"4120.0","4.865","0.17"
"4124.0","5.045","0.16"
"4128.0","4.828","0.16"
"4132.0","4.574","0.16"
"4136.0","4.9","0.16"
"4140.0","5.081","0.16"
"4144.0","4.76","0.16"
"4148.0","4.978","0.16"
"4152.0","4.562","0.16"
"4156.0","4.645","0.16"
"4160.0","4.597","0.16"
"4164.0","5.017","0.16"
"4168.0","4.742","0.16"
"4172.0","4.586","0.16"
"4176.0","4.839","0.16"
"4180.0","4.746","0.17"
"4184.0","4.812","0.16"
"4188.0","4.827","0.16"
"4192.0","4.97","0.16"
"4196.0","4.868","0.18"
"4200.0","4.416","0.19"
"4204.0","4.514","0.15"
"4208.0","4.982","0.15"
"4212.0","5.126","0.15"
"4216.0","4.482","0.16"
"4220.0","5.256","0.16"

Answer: 1.0 angstroms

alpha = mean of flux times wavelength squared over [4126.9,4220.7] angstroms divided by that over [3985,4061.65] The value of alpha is 1.1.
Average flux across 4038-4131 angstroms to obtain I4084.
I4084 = 4.72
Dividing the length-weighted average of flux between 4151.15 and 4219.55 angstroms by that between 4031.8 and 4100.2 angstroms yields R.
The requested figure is 1.01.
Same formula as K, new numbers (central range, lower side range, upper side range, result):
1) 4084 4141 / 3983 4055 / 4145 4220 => -0.70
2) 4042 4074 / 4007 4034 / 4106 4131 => 2.09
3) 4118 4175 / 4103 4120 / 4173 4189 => 0.23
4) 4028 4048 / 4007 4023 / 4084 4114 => 0.91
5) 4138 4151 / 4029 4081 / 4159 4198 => -0.42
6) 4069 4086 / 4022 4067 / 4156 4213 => 0.45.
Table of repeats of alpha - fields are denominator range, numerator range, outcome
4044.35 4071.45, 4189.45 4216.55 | 1.11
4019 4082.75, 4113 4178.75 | 1.08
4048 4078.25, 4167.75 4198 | 1.11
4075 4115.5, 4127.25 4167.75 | 1.04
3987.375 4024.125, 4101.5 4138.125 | 1.06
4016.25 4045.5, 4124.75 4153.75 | 1.05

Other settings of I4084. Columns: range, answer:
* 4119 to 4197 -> 4.81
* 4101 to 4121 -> 4.76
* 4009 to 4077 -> 4.75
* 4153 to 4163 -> 4.65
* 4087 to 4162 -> 4.79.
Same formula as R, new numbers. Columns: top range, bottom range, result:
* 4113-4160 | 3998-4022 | 0.98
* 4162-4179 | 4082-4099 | 0.97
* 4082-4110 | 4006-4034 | 0.95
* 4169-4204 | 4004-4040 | 0.97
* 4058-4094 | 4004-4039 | 0.96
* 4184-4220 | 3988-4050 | 1.01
